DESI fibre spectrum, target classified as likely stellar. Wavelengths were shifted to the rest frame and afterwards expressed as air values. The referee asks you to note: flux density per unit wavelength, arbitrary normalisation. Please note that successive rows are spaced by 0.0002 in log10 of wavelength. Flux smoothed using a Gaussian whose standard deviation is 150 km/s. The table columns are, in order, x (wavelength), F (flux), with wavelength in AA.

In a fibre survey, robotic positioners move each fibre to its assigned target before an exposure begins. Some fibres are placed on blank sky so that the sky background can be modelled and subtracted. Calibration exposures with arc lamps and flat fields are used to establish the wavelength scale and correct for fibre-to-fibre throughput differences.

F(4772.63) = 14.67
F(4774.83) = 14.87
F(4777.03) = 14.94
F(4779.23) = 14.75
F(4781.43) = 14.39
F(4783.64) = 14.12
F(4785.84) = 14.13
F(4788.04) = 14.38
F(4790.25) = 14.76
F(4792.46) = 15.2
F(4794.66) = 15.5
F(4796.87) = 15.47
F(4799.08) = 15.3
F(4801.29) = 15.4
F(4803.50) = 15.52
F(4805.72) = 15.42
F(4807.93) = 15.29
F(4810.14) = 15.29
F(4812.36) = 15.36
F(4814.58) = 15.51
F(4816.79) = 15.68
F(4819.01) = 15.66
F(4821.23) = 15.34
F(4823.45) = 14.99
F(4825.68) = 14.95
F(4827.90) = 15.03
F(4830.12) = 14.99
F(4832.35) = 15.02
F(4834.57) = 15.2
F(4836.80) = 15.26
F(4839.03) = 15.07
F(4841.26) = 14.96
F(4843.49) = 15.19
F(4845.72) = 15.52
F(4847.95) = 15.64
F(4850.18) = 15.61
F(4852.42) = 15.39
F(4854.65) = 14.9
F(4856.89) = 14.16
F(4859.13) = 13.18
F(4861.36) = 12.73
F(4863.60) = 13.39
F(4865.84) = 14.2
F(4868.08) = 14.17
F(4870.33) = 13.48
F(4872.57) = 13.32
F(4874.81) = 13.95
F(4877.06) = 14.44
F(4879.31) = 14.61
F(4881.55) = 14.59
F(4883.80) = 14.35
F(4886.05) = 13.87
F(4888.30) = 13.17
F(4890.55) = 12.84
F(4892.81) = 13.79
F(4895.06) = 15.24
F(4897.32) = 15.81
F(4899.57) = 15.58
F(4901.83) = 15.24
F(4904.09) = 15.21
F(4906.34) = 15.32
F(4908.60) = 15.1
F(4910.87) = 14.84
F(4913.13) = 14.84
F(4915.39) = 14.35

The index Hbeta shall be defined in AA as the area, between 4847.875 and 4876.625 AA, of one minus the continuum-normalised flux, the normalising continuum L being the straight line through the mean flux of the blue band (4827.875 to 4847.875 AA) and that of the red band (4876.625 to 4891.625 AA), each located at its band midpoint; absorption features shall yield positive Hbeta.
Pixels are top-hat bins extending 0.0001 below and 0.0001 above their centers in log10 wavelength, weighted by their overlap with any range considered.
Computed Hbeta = 0.84 AA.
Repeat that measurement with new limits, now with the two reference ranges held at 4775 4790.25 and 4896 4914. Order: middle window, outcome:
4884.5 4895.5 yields 1.0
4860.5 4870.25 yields 0.9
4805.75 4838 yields -1.1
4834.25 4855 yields -0.6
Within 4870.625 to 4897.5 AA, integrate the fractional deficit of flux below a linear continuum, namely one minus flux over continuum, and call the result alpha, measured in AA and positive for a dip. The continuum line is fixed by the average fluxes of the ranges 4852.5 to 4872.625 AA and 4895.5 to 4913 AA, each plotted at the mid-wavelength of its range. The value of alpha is 0.9 AA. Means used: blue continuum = 13.8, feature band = 14.1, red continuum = 15.3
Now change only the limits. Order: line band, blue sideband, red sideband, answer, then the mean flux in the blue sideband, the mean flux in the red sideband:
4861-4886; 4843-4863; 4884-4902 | 0.96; 14.7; 14.4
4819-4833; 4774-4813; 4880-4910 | -0.21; 15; 14.6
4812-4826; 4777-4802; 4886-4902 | -0.61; 14.9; 14.4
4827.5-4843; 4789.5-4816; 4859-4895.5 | -0.41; 15.3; 13.8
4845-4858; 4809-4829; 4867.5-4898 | -0.45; 15.3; 14.1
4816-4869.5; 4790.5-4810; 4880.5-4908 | 0.67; 15.4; 14.6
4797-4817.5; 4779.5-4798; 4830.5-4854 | -0.67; 14.7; 15.3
